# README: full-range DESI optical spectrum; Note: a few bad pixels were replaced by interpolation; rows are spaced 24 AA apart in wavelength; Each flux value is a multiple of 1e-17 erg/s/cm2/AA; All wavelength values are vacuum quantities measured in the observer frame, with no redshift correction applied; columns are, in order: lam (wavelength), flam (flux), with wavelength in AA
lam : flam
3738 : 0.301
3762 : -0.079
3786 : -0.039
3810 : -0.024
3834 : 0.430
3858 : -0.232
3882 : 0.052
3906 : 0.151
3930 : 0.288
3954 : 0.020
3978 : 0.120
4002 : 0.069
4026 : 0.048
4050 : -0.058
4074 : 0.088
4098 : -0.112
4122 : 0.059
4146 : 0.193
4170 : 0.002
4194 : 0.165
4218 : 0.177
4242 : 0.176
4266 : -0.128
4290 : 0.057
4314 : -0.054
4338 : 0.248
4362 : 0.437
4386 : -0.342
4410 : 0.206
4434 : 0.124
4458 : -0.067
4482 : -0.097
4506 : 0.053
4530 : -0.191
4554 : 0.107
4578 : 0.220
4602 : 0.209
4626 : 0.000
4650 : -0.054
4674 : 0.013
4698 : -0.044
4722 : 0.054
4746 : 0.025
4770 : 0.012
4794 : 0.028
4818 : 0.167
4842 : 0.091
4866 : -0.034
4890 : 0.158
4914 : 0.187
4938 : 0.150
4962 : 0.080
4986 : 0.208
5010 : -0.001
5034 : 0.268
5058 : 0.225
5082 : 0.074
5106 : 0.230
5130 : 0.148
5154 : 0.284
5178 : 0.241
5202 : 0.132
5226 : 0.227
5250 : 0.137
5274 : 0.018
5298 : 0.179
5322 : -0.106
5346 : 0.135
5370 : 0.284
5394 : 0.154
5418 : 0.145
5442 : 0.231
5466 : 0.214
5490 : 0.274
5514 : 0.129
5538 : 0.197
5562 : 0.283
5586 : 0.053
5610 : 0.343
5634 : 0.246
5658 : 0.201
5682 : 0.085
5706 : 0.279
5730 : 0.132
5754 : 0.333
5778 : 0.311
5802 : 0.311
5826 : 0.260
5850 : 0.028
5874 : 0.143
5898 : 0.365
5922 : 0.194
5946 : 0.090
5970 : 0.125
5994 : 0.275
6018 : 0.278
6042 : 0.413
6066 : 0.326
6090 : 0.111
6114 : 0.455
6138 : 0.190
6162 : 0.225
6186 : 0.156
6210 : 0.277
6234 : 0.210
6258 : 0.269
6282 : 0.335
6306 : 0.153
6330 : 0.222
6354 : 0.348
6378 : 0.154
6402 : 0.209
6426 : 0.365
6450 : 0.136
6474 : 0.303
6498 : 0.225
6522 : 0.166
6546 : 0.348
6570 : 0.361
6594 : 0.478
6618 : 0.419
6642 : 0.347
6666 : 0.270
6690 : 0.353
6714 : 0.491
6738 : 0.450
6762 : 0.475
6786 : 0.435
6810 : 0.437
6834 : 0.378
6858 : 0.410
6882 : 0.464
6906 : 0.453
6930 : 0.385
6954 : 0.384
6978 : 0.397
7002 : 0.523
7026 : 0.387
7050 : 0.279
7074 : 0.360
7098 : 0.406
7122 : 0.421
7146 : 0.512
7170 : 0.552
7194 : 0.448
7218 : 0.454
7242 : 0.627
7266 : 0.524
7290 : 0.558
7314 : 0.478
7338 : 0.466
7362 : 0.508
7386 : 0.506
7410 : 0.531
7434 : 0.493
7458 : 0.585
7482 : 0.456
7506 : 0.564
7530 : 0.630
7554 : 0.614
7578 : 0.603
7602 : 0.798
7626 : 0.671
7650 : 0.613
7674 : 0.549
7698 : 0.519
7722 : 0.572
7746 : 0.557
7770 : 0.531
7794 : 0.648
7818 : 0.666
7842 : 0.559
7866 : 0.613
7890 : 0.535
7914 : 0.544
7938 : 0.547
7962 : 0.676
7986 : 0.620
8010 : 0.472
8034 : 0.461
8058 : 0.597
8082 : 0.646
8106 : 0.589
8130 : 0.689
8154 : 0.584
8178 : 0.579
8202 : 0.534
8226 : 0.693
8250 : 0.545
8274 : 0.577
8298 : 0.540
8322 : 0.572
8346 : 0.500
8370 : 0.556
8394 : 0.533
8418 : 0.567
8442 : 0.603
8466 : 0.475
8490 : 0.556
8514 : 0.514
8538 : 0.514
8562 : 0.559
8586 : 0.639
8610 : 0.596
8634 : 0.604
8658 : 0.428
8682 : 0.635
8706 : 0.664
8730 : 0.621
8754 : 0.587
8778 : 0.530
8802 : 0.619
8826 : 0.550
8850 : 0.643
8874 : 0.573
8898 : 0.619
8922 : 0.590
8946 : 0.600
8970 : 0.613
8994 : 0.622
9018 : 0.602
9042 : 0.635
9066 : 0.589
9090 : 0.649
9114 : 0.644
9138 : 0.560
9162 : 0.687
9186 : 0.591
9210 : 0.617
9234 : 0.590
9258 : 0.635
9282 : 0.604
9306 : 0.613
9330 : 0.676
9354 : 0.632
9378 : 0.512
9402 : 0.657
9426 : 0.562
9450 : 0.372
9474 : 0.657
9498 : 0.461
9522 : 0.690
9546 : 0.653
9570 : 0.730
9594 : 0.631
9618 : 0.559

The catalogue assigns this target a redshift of 0.642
